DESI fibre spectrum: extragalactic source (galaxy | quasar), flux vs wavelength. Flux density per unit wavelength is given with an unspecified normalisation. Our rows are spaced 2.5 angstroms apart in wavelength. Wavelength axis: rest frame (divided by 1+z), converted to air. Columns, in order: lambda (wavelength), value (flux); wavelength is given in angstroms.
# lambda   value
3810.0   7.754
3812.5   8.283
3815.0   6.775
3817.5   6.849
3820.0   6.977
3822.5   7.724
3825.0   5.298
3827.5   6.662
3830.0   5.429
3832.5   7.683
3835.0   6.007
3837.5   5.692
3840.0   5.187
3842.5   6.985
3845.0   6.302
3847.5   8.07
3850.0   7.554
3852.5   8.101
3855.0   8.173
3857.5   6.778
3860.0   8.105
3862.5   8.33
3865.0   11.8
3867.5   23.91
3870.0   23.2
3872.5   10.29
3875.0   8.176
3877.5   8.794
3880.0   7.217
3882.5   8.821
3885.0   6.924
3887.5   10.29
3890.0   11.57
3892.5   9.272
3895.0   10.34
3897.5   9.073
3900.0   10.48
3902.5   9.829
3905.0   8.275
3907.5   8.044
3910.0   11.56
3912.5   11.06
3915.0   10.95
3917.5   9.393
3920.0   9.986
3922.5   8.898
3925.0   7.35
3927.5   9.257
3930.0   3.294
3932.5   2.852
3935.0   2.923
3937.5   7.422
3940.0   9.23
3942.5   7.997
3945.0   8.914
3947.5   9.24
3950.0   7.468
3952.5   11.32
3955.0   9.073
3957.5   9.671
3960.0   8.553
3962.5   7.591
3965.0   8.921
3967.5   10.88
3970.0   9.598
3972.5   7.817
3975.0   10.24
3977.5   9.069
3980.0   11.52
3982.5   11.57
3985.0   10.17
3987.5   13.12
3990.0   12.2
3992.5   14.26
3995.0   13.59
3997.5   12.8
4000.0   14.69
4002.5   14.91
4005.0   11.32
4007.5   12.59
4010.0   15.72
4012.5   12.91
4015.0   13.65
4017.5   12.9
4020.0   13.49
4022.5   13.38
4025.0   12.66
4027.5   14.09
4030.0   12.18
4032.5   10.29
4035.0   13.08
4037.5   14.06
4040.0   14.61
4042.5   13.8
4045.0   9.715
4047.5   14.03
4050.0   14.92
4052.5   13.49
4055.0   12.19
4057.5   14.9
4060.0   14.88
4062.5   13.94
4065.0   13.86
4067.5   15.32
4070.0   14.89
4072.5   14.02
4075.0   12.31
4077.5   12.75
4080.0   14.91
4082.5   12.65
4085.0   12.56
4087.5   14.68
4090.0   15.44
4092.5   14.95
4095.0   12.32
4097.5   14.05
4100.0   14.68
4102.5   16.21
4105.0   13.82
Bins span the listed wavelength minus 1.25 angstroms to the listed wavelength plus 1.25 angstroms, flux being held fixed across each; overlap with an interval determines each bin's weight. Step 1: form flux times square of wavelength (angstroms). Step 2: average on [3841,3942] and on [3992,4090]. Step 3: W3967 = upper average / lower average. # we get 1.59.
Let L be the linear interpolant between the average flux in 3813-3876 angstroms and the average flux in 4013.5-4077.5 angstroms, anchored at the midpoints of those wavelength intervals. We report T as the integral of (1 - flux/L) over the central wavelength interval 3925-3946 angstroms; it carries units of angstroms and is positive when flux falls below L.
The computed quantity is 8.4 angstroms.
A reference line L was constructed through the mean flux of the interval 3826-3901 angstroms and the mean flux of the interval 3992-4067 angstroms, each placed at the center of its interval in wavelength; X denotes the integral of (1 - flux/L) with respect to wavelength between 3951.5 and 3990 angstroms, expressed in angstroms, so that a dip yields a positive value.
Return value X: 6.2 angstroms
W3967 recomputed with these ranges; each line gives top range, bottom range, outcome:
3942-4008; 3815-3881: 1.32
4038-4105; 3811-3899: 1.77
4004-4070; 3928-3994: 1.54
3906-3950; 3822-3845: 1.36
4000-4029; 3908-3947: 1.74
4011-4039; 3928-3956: 1.86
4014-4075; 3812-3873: 1.73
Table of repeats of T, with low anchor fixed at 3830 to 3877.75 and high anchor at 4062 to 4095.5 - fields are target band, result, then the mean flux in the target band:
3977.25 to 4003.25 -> -1.0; 12.6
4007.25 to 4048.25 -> -0.8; 13.1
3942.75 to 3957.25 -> 2.8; 9.15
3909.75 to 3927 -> 1.4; 9.76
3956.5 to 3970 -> 2.8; 9.16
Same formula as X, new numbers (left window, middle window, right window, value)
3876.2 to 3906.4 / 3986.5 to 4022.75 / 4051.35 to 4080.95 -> -3.4 angstroms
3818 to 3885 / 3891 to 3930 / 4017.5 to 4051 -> 2.7 angstroms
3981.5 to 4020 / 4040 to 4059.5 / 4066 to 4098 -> 0.2 angstroms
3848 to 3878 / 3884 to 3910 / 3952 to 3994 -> 3.1 angstroms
